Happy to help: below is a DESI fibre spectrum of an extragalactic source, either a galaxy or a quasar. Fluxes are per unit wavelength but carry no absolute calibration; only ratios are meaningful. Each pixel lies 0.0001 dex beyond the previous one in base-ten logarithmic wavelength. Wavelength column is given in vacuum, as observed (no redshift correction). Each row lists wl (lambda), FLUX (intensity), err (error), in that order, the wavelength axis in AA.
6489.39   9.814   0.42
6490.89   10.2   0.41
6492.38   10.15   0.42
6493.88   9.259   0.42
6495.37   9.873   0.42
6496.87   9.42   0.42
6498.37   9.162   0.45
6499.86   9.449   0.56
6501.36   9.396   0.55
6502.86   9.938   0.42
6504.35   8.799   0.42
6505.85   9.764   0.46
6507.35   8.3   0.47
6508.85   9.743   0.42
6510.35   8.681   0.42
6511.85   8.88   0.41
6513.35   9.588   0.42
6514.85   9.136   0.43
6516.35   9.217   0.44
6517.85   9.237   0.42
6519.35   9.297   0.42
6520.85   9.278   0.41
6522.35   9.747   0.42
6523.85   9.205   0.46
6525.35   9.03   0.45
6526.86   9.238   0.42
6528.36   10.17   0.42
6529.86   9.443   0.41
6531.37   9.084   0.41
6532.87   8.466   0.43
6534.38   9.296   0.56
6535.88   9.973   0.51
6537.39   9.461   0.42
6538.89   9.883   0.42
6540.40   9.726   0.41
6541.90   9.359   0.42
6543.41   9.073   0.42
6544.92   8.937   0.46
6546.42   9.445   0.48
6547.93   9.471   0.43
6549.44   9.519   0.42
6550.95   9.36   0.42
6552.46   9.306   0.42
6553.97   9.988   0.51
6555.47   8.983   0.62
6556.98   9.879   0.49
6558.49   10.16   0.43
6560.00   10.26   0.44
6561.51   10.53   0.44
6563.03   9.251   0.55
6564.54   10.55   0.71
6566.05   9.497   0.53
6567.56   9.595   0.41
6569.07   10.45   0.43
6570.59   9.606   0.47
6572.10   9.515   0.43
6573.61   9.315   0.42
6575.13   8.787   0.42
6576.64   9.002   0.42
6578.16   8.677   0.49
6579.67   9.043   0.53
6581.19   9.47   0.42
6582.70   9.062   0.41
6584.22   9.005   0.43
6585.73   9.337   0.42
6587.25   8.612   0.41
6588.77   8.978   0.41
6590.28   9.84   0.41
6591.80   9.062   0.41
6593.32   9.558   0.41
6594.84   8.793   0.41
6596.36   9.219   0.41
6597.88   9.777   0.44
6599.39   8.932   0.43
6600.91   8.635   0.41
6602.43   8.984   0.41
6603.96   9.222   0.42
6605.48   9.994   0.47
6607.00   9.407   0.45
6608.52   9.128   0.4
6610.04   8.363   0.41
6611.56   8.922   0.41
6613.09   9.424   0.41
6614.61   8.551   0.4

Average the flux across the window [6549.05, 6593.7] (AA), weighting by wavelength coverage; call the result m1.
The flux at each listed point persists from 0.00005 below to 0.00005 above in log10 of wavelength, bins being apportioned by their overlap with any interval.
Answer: 9.47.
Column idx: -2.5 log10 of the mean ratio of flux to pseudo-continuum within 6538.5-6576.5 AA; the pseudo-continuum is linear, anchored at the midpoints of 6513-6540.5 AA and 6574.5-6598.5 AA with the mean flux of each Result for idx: -0.040 mag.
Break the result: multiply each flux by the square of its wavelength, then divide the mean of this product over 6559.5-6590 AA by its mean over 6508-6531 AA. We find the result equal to 1.0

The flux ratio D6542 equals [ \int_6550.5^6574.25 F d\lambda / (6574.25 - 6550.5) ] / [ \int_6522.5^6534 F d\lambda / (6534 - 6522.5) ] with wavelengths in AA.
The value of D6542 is 1.1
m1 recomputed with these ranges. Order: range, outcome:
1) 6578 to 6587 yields 9.1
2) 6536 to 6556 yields 9.45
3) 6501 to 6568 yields 9.45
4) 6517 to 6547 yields 9.37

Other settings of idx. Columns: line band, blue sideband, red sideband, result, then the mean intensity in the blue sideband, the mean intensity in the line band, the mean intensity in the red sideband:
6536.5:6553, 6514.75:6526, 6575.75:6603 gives -0.02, 9.29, 9.42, 9.11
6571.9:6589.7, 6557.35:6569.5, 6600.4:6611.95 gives 0.07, 10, 9.06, 9.1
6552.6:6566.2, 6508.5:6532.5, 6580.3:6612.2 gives -0.08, 9.29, 9.89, 9.16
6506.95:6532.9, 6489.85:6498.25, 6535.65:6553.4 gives 0.04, 9.73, 9.24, 9.45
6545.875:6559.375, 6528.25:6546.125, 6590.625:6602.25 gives -0.03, 9.38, 9.58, 9.16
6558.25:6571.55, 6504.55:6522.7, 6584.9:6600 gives -0.09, 9.21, 9.97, 9.22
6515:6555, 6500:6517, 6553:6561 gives 0.02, 9.23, 9.39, 9.87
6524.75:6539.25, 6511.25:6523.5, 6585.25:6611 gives -0.01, 9.3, 9.39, 9.16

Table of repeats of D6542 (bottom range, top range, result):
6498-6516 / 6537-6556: 1.02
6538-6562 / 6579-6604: 0.95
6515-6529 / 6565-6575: 1.03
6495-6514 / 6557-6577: 1.05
